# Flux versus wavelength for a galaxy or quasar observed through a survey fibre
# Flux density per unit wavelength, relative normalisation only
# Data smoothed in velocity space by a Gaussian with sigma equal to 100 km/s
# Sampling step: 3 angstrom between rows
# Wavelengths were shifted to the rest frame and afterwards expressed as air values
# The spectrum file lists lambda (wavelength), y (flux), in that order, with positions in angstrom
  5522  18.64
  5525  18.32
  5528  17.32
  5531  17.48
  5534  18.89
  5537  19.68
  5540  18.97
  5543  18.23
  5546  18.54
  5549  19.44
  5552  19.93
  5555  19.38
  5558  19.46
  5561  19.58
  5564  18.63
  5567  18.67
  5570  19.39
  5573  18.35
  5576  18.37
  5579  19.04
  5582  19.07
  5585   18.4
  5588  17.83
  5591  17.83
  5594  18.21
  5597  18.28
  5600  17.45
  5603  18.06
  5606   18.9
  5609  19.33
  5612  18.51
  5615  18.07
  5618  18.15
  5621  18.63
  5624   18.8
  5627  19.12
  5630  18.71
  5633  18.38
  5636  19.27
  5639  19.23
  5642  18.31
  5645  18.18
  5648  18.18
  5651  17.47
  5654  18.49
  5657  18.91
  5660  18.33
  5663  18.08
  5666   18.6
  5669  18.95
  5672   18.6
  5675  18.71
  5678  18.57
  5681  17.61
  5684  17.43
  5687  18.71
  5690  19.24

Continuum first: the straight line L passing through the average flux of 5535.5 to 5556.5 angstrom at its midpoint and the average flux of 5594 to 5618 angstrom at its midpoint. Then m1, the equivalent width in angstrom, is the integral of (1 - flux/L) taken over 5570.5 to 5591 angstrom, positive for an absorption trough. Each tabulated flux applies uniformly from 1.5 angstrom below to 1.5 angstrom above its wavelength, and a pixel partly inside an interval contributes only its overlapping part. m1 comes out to 0.2 angstrom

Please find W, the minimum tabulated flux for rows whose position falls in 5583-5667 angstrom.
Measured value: 17.45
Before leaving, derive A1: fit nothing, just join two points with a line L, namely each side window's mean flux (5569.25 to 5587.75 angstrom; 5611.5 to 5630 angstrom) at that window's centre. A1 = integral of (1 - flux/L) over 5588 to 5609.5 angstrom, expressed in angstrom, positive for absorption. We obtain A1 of 0.5 angstrom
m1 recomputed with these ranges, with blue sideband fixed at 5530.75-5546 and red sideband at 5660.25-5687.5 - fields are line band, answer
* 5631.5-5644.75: -0.2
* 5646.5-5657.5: 0.1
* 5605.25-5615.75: -0.1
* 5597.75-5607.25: 0.2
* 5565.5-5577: 0.0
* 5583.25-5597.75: 0.4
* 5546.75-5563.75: -0.7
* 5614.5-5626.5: 0.0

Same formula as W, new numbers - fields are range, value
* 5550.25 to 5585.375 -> 18.35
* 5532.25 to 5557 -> 18.23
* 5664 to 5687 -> 17.43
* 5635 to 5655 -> 17.47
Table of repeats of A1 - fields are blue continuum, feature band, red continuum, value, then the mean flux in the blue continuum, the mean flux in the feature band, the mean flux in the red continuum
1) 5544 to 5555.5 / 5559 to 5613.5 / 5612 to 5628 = 0.9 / 19.3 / 18.6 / 18.5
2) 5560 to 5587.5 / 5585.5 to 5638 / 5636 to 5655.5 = 0.3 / 18.8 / 18.4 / 18.4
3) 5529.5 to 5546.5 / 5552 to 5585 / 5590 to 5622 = -0.9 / 18.6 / 19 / 18.3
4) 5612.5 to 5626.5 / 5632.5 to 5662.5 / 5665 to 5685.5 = -0.1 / 18.5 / 18.5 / 18.3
